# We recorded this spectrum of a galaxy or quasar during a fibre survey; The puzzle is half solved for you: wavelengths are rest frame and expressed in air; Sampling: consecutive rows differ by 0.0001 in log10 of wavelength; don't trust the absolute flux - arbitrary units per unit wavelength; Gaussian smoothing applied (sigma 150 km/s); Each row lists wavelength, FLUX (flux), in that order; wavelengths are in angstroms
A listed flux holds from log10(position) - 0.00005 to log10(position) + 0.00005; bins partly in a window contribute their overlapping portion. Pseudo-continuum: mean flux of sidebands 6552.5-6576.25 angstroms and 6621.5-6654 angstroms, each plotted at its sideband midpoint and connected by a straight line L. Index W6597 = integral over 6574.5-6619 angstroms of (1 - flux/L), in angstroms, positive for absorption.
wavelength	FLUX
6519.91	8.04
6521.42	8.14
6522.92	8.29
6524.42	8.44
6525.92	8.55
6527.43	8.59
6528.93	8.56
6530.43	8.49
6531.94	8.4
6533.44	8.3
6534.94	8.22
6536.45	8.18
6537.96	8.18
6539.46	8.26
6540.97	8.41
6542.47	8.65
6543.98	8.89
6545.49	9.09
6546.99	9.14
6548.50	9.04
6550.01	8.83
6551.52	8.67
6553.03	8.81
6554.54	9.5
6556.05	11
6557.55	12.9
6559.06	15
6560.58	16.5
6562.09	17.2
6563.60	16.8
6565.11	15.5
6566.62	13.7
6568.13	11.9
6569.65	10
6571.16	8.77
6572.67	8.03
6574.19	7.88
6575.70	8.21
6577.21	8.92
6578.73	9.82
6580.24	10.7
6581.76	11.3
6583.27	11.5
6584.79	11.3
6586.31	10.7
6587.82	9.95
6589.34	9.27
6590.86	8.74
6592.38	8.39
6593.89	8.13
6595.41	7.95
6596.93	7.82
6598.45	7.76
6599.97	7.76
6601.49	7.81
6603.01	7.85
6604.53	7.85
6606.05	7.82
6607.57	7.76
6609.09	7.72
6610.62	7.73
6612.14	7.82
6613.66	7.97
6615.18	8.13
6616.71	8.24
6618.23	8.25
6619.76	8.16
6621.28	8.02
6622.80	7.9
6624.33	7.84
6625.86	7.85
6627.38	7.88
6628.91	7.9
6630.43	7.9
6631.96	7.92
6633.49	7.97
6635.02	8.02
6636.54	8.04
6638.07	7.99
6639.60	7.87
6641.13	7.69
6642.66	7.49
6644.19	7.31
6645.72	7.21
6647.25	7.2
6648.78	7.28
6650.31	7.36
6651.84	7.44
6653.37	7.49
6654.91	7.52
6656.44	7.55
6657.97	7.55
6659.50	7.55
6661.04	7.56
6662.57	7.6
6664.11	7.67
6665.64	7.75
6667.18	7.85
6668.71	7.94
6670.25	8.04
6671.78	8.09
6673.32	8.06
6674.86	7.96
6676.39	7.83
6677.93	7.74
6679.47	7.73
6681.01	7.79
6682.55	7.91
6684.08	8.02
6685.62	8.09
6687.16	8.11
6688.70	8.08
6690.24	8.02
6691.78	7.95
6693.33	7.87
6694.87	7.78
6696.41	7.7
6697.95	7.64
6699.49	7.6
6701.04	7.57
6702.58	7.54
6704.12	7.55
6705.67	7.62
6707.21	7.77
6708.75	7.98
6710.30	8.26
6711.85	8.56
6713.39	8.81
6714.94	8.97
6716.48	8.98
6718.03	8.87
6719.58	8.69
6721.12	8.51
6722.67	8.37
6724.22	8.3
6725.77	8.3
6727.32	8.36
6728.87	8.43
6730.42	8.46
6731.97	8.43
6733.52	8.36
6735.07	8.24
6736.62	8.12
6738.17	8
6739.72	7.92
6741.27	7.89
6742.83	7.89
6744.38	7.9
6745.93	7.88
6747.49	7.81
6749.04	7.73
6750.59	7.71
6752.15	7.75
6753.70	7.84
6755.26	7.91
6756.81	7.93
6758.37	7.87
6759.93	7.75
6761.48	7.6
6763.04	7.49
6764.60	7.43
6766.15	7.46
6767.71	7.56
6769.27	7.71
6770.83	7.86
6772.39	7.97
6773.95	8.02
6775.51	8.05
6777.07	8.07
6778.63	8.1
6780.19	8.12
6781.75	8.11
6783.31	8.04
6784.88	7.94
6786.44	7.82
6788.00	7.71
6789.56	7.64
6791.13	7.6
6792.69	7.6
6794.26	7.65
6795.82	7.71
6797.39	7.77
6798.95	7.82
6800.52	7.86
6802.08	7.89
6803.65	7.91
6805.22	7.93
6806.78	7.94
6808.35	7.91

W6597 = 6.2 angstroms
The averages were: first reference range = 12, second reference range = 7.7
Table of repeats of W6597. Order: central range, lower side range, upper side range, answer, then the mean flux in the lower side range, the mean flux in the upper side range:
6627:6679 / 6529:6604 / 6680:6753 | 6.7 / 9.9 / 8.09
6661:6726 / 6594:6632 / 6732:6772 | -1.3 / 7.91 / 7.84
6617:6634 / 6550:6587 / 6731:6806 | 4.0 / 11.4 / 7.86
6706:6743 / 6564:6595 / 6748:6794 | 0.1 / 10.2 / 7.81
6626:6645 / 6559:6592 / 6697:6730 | 4.1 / 11.3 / 8.22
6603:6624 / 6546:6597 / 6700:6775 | 4.3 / 10.7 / 8.04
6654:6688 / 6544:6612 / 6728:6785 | 4.2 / 9.99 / 7.93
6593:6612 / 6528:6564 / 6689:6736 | 3.3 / 10.1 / 8.18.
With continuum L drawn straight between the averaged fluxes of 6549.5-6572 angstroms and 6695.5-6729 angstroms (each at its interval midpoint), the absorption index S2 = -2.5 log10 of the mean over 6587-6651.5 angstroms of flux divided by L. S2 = 0.329 mag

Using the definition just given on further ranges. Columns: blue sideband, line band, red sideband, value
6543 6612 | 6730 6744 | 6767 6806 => 0.03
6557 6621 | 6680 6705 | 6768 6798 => 0.13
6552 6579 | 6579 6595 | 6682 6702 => 0.11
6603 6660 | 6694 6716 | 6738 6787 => -0.02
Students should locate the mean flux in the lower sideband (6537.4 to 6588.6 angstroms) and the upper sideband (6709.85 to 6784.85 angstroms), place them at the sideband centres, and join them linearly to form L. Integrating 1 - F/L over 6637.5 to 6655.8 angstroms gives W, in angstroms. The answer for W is 3.9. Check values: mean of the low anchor 10.7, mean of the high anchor 8.09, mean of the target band 7.48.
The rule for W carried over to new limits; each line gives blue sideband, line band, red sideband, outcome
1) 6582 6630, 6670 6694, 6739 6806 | 0.5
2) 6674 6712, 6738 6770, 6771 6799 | 0.4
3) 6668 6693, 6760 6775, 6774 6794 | 0.4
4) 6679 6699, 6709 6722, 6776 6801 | -1.3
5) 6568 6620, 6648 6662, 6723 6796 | 1.6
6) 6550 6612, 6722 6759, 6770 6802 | 1.4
